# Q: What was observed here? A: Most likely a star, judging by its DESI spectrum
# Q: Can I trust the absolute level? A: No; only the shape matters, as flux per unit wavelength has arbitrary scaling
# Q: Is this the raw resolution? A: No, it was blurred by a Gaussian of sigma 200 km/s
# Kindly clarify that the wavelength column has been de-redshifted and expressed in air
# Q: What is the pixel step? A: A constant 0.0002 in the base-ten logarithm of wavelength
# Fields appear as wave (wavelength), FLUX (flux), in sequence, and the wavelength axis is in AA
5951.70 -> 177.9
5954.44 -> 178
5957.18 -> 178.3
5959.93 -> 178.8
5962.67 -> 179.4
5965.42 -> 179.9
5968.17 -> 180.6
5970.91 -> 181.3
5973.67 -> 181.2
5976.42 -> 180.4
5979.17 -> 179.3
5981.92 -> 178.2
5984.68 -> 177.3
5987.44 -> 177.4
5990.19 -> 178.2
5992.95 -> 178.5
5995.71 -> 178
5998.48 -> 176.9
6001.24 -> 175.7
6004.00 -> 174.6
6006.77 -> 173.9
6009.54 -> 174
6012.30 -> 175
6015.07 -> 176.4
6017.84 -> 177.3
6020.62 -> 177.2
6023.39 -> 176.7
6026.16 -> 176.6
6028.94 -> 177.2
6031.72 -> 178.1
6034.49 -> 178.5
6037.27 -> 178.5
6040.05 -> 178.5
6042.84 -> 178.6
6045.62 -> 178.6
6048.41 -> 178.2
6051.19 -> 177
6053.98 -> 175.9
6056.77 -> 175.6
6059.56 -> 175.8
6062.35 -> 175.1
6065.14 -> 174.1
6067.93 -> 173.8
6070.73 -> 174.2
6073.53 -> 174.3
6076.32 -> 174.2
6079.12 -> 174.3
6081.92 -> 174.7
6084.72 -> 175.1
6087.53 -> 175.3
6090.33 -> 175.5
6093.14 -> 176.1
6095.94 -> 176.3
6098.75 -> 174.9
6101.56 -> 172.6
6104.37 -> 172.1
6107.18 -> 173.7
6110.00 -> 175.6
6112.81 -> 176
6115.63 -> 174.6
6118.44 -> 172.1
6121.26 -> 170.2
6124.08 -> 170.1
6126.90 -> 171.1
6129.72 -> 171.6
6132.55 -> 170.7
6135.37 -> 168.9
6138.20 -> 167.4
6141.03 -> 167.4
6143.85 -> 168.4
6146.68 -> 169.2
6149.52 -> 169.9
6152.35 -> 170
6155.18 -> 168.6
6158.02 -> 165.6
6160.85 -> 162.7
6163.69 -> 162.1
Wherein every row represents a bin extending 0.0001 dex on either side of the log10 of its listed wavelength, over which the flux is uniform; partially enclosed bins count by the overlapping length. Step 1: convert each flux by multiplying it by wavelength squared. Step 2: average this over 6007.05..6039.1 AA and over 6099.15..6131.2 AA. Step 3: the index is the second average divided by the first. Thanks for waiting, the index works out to 1.0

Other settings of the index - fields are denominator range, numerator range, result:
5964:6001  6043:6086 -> 1.01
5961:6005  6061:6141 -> 1.01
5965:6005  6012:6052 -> 1.01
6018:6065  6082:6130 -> 1.00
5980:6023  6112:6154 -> 1.01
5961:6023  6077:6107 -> 1.02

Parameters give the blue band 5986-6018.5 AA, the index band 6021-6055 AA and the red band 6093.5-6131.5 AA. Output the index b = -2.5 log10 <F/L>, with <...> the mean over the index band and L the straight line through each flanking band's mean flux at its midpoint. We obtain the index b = -0.01 mag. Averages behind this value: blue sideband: 176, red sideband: 173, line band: 178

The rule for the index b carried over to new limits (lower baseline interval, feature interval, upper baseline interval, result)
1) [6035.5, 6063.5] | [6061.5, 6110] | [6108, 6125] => 0.00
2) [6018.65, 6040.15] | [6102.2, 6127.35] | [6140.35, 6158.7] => -0.01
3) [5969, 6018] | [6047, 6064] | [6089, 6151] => -0.01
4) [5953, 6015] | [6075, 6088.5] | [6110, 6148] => -0.01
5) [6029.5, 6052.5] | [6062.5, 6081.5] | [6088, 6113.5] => 0.01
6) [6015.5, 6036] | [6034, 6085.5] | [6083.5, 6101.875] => 0.00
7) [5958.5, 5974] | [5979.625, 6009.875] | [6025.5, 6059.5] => 0.01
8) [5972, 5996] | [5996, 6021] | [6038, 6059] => 0.02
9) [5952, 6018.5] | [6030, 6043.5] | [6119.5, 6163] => -0.02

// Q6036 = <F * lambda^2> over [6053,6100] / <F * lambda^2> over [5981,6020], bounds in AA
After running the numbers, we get 1.02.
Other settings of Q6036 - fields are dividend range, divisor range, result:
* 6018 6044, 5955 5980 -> 1.01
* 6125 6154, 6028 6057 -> 0.98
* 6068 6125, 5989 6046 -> 1.01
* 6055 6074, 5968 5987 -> 1.00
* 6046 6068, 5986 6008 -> 1.02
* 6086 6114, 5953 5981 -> 1.02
